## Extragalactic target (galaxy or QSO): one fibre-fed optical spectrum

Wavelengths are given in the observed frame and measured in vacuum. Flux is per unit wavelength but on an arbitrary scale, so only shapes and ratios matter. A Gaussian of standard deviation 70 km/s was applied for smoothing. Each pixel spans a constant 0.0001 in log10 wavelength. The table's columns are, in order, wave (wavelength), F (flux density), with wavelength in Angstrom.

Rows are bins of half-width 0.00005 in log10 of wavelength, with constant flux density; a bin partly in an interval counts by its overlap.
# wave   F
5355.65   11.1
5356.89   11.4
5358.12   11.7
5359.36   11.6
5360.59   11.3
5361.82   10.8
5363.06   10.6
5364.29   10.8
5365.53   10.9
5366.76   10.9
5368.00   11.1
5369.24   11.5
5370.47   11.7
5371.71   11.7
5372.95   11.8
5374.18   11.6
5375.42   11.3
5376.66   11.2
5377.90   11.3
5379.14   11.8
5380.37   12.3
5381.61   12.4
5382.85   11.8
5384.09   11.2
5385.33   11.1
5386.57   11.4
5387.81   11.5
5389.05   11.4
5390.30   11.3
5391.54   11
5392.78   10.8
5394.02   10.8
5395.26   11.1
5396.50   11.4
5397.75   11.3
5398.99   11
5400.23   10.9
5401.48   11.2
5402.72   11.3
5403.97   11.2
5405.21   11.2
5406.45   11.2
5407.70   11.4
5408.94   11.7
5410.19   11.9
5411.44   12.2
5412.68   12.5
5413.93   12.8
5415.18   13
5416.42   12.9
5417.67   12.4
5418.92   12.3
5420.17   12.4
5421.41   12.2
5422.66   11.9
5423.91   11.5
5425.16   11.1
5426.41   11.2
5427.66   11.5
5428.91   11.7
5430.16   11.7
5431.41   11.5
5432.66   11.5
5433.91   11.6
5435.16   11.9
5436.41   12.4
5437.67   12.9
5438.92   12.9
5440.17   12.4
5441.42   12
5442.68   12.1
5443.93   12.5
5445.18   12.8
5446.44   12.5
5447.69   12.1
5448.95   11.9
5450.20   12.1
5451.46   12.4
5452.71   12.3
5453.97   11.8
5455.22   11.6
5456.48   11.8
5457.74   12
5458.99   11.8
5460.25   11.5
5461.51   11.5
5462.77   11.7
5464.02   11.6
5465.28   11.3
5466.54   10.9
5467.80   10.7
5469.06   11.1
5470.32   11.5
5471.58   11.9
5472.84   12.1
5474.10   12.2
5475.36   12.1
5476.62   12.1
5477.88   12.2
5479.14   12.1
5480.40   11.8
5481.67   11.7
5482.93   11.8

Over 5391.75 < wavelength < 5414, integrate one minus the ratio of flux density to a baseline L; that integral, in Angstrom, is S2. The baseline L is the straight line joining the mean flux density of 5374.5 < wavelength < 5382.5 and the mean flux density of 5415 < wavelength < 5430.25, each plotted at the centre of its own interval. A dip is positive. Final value 0.9 Angstrom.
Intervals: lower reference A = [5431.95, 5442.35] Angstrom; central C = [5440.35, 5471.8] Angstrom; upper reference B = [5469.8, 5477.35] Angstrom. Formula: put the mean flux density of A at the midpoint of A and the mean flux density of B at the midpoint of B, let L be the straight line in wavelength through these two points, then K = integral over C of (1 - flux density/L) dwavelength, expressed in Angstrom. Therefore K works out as 0.70 Angstrom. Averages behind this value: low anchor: 12.2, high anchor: 12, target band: 11.8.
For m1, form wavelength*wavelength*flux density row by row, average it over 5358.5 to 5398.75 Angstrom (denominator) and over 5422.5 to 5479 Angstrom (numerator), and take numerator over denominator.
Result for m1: 1.1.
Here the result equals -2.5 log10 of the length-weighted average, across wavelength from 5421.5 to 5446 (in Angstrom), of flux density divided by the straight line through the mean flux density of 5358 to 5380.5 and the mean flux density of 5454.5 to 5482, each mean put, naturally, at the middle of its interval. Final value -0.04 mag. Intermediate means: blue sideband 11.3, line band 12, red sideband 11.7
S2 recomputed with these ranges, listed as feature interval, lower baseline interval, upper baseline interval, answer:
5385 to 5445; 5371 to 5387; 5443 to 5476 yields -0.2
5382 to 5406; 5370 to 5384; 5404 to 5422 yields 1.4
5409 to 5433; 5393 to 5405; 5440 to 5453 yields -0.7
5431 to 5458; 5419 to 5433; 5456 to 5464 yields -1.0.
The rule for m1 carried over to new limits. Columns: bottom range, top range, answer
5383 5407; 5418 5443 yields 1.08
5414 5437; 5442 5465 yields 1.01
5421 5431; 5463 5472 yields 0.99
